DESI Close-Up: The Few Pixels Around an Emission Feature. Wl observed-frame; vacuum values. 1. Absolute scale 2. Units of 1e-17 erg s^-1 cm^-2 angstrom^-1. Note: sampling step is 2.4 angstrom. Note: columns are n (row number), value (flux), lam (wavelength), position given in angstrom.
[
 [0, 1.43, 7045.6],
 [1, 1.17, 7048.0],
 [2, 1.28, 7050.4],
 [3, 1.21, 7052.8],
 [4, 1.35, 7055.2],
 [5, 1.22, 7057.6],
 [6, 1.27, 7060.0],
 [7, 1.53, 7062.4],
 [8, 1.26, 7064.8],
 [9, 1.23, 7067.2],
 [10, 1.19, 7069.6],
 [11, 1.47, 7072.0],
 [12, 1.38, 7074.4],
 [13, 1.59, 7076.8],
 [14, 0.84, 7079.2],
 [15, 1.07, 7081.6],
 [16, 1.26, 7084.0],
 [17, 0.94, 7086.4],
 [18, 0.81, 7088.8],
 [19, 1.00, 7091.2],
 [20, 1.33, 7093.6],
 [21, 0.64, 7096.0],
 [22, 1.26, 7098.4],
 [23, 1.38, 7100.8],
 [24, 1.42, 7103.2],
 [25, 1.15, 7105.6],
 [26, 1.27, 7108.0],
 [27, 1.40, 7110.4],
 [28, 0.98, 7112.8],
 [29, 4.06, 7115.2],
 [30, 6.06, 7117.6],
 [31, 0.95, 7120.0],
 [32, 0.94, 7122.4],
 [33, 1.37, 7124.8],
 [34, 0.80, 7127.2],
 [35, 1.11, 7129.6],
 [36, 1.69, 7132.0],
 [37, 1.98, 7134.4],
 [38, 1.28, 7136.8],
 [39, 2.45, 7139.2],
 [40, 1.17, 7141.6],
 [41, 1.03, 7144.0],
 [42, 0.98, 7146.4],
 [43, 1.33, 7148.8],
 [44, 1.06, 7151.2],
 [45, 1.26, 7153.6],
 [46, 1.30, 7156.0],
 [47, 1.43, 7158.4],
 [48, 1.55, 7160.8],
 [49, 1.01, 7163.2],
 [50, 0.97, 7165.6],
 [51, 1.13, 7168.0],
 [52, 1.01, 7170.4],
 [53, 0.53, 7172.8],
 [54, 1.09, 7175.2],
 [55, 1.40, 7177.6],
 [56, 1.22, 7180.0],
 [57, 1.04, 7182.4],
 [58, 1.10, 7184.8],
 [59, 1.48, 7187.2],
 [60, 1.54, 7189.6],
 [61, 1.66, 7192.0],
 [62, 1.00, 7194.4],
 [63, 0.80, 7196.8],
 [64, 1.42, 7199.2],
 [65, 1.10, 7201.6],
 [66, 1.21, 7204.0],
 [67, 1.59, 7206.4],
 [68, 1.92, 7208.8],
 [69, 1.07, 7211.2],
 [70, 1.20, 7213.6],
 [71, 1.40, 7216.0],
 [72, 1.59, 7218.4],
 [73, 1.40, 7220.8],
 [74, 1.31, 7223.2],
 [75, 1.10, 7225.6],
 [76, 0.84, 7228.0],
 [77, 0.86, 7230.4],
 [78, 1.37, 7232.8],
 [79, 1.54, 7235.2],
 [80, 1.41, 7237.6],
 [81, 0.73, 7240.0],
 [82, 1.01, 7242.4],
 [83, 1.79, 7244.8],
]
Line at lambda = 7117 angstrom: H-alpha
